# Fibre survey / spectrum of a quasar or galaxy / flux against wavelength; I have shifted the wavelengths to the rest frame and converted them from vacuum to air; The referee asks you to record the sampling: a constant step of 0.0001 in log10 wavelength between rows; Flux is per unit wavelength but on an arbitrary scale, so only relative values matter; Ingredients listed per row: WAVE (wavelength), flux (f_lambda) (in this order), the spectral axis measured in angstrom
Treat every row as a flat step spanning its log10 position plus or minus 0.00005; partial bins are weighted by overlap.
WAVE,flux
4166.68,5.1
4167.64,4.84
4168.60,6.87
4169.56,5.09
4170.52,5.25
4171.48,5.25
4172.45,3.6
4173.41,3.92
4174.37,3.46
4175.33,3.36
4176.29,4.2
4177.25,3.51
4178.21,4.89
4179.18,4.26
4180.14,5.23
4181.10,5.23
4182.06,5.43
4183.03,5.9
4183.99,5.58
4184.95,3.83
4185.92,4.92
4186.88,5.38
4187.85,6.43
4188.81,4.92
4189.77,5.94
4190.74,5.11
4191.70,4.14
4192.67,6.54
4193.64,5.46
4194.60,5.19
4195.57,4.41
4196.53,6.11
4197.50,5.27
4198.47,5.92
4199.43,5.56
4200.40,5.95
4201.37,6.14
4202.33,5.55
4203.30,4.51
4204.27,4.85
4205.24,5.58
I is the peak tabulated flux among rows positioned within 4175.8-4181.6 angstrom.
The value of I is 5.23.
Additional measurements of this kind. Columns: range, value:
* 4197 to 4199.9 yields 5.92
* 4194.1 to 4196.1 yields 5.19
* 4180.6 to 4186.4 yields 5.9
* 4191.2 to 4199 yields 6.54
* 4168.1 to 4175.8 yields 6.87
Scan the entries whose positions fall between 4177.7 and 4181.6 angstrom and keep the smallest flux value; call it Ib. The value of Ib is 4.26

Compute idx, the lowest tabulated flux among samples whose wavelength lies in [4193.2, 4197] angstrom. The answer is 4.41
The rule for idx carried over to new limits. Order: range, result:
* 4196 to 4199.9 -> 5.27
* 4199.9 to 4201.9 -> 5.95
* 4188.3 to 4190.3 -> 4.92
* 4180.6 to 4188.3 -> 3.83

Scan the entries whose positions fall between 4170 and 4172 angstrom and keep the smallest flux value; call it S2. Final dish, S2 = 5.25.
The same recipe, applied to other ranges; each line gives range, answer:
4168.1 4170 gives 5.09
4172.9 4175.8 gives 3.36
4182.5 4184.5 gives 5.58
